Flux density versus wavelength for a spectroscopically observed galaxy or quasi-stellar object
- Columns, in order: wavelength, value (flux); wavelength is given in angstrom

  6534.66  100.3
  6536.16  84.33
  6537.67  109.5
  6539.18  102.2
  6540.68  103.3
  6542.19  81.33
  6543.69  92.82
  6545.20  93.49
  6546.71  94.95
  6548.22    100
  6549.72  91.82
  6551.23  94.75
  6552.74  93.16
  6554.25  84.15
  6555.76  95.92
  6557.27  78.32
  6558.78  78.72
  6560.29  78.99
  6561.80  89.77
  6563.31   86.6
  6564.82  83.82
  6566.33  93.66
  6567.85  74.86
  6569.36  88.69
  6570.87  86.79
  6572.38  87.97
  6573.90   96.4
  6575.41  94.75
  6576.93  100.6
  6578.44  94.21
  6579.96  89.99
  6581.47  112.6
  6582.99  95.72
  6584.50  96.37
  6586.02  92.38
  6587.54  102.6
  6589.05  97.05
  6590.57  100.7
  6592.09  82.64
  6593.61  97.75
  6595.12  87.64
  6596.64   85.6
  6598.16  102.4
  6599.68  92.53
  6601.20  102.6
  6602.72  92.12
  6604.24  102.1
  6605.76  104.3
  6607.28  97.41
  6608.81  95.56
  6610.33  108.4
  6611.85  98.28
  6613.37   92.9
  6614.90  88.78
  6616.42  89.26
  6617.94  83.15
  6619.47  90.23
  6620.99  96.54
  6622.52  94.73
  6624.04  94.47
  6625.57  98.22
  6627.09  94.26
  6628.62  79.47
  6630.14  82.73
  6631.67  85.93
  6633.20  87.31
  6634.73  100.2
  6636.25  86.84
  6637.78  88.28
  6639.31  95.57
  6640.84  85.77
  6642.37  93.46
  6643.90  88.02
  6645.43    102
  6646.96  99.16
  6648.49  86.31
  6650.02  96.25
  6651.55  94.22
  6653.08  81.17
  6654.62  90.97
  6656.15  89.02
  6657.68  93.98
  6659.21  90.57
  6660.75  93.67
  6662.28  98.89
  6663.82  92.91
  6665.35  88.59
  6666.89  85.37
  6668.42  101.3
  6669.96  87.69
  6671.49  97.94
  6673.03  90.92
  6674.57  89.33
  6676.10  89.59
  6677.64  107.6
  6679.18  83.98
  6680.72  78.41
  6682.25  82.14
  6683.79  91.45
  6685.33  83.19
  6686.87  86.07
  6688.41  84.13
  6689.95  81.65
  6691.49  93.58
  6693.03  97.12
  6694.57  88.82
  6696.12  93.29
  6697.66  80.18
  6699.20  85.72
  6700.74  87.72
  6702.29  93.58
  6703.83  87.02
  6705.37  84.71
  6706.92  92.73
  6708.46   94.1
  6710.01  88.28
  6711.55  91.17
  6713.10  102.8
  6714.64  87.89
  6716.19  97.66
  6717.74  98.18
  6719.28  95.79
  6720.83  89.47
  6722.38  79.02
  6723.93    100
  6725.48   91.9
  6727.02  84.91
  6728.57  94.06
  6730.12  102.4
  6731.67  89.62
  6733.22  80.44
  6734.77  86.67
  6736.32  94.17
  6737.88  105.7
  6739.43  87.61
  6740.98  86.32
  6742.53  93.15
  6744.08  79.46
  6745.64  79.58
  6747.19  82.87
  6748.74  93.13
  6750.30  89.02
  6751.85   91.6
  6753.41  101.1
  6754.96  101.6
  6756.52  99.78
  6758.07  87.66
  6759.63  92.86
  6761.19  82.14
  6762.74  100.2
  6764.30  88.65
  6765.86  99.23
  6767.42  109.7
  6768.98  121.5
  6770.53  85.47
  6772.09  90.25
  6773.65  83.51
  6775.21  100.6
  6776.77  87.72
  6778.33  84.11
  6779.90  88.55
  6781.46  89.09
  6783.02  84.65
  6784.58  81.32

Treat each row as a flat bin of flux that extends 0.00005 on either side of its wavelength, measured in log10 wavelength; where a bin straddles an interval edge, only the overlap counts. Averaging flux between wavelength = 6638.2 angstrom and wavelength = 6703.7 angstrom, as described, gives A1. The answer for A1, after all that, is 90.5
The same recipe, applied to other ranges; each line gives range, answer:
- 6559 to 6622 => 93.4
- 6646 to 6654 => 91.6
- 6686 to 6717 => 89.9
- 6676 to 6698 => 88.2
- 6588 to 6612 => 96.7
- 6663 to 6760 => 90.6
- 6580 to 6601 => 95.8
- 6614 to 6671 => 91.3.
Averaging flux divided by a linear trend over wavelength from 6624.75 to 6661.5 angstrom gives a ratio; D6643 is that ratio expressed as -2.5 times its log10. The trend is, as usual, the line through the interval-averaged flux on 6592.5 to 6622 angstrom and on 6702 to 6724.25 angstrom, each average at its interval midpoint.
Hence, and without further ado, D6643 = 0.04 mag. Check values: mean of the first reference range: 95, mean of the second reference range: 92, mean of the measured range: 91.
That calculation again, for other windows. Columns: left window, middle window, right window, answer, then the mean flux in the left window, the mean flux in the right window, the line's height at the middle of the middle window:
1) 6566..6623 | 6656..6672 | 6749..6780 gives 0.02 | 94.5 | 94.3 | 94.4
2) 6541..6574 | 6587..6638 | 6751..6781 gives -0.04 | 88.5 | 94.5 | 90.1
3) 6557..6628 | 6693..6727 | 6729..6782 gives 0.02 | 93.1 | 92.2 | 92.5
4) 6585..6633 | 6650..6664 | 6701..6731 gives 0.02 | 93.9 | 92.3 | 93.2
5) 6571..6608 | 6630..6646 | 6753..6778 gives 0.06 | 96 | 95.5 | 95.9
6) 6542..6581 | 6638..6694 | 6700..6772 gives 0.01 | 89.8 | 92.4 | 91.4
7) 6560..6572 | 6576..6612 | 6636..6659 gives -0.11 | 85.8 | 91.5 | 87.7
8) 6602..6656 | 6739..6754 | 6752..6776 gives 0.09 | 92.6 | 96.2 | 95.7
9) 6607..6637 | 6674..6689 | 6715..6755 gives 0.05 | 92.1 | 91.1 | 91.6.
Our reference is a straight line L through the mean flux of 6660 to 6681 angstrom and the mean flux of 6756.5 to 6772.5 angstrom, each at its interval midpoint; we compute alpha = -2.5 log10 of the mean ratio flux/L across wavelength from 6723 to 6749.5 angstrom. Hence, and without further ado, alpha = 0.057 mag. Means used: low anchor 92.2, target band 90.1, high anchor 96.1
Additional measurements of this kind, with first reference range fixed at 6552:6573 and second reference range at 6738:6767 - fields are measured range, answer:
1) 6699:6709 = 0.007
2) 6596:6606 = -0.120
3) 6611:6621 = -0.045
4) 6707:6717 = -0.039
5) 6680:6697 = 0.028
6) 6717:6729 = -0.012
